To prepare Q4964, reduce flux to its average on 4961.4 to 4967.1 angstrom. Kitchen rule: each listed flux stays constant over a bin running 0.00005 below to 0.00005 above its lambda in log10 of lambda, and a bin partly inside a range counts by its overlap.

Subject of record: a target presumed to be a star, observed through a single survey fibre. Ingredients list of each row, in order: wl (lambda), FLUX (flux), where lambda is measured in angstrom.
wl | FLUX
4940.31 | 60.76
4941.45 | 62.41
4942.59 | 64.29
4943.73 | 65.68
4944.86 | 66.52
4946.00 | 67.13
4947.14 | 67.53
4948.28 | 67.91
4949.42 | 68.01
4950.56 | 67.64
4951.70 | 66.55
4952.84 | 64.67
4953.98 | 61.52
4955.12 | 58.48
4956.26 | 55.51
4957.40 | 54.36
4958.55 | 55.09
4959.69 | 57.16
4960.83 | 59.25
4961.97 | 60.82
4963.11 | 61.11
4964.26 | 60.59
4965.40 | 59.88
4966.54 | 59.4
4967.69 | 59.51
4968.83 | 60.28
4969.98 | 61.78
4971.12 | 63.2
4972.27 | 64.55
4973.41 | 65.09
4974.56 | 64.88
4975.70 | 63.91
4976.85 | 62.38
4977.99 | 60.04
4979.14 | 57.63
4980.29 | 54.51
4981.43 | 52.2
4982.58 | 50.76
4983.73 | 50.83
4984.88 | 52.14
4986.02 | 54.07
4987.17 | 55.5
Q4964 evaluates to 60.4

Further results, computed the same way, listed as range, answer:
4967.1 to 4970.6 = 60.5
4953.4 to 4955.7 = 60.1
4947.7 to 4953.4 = 66.9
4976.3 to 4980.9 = 58.6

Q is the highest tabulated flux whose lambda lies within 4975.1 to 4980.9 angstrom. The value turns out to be 63.91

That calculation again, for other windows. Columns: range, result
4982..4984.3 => 50.83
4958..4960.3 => 57.16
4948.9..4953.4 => 68.01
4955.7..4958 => 55.51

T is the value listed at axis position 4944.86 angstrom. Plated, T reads 66.52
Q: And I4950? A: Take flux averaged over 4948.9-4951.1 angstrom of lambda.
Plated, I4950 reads 67.8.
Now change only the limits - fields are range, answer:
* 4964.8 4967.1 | 59.8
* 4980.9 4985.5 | 51.5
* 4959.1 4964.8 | 59.8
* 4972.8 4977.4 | 64.1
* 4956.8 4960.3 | 55.5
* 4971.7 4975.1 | 64.8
